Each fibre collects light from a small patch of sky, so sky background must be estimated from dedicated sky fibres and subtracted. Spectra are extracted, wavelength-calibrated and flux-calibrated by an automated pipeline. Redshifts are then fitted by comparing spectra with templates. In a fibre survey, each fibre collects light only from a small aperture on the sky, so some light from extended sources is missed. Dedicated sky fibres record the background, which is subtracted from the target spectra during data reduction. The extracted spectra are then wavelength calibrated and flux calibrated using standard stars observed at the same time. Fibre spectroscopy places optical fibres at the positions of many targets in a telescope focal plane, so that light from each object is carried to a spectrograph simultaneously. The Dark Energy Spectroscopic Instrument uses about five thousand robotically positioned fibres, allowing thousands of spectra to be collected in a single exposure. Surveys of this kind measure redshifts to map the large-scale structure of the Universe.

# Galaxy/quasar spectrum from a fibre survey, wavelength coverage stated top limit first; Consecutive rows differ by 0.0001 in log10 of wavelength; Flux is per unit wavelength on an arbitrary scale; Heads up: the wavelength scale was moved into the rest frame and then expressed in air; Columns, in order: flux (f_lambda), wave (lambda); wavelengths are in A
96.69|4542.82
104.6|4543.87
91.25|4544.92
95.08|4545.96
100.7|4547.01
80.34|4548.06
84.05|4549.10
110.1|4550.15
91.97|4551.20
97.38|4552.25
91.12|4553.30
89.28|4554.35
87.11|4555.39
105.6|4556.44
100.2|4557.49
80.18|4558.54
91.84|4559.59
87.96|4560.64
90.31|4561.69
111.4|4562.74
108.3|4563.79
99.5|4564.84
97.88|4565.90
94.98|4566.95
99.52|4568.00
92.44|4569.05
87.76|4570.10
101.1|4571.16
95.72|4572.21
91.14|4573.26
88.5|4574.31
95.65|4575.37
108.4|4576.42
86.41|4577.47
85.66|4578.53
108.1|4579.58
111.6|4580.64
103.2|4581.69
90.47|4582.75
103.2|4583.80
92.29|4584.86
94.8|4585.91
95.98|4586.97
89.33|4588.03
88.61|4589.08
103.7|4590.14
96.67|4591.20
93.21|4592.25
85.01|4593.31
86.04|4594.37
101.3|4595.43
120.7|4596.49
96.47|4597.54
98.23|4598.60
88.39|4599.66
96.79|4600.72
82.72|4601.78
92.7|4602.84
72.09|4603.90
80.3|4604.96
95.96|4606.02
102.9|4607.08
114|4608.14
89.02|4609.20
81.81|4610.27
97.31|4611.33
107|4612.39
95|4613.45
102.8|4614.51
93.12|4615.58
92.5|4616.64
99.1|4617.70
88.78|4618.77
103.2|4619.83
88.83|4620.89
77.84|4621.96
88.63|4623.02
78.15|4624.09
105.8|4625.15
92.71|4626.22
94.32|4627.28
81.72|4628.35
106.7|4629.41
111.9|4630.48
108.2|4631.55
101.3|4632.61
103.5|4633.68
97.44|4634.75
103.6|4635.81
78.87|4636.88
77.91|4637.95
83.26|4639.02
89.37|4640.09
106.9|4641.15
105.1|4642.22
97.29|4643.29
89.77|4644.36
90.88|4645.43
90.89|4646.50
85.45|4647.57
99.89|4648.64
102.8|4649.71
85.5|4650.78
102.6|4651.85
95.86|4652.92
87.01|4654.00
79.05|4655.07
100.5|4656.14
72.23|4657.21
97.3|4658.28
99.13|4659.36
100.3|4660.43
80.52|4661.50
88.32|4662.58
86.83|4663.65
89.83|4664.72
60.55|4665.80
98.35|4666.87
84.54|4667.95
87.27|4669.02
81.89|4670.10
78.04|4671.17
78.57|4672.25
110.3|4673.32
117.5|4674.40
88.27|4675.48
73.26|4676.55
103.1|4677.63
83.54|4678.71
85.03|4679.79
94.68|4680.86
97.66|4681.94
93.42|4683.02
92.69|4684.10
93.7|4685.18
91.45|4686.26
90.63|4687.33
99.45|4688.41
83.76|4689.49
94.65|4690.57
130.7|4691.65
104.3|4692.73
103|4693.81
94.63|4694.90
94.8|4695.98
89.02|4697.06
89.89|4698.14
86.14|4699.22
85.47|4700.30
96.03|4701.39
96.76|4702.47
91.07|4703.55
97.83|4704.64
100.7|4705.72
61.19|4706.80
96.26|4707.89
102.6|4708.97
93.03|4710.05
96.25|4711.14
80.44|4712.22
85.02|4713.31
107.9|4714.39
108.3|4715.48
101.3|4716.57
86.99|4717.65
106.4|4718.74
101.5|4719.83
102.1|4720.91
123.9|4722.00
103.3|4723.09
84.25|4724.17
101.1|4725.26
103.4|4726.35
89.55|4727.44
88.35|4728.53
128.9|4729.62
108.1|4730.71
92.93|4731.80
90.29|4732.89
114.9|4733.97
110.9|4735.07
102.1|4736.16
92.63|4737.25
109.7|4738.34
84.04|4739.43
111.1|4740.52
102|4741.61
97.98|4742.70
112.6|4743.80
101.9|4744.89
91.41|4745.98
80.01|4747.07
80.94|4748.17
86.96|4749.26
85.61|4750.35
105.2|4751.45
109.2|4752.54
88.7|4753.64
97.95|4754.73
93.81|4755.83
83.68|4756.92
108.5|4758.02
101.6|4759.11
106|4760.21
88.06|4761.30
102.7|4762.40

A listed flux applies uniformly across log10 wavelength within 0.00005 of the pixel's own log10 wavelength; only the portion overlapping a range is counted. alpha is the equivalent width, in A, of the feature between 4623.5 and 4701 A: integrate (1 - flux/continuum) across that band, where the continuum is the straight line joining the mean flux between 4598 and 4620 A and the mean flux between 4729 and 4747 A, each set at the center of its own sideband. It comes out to 3.6 A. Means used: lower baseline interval 93.8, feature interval 92.9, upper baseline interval 103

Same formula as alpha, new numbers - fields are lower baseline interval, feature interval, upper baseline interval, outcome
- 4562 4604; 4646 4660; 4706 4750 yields 0.7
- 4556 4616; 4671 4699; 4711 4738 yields 1.3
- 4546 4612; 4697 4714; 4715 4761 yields 1.4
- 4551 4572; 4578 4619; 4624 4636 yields 0.9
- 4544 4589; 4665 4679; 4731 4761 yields 1.3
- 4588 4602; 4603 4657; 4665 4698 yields 0.1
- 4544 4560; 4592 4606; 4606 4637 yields 0.5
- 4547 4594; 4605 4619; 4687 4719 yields -0.2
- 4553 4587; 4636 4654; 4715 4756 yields 0.9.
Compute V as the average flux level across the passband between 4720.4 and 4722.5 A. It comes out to 113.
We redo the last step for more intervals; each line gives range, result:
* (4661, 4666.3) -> 81.3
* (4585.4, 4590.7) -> 94.4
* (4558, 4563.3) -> 92.5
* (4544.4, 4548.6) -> 92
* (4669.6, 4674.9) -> 93.2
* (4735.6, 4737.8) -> 97.6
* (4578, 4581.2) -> 102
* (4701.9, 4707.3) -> 89.9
